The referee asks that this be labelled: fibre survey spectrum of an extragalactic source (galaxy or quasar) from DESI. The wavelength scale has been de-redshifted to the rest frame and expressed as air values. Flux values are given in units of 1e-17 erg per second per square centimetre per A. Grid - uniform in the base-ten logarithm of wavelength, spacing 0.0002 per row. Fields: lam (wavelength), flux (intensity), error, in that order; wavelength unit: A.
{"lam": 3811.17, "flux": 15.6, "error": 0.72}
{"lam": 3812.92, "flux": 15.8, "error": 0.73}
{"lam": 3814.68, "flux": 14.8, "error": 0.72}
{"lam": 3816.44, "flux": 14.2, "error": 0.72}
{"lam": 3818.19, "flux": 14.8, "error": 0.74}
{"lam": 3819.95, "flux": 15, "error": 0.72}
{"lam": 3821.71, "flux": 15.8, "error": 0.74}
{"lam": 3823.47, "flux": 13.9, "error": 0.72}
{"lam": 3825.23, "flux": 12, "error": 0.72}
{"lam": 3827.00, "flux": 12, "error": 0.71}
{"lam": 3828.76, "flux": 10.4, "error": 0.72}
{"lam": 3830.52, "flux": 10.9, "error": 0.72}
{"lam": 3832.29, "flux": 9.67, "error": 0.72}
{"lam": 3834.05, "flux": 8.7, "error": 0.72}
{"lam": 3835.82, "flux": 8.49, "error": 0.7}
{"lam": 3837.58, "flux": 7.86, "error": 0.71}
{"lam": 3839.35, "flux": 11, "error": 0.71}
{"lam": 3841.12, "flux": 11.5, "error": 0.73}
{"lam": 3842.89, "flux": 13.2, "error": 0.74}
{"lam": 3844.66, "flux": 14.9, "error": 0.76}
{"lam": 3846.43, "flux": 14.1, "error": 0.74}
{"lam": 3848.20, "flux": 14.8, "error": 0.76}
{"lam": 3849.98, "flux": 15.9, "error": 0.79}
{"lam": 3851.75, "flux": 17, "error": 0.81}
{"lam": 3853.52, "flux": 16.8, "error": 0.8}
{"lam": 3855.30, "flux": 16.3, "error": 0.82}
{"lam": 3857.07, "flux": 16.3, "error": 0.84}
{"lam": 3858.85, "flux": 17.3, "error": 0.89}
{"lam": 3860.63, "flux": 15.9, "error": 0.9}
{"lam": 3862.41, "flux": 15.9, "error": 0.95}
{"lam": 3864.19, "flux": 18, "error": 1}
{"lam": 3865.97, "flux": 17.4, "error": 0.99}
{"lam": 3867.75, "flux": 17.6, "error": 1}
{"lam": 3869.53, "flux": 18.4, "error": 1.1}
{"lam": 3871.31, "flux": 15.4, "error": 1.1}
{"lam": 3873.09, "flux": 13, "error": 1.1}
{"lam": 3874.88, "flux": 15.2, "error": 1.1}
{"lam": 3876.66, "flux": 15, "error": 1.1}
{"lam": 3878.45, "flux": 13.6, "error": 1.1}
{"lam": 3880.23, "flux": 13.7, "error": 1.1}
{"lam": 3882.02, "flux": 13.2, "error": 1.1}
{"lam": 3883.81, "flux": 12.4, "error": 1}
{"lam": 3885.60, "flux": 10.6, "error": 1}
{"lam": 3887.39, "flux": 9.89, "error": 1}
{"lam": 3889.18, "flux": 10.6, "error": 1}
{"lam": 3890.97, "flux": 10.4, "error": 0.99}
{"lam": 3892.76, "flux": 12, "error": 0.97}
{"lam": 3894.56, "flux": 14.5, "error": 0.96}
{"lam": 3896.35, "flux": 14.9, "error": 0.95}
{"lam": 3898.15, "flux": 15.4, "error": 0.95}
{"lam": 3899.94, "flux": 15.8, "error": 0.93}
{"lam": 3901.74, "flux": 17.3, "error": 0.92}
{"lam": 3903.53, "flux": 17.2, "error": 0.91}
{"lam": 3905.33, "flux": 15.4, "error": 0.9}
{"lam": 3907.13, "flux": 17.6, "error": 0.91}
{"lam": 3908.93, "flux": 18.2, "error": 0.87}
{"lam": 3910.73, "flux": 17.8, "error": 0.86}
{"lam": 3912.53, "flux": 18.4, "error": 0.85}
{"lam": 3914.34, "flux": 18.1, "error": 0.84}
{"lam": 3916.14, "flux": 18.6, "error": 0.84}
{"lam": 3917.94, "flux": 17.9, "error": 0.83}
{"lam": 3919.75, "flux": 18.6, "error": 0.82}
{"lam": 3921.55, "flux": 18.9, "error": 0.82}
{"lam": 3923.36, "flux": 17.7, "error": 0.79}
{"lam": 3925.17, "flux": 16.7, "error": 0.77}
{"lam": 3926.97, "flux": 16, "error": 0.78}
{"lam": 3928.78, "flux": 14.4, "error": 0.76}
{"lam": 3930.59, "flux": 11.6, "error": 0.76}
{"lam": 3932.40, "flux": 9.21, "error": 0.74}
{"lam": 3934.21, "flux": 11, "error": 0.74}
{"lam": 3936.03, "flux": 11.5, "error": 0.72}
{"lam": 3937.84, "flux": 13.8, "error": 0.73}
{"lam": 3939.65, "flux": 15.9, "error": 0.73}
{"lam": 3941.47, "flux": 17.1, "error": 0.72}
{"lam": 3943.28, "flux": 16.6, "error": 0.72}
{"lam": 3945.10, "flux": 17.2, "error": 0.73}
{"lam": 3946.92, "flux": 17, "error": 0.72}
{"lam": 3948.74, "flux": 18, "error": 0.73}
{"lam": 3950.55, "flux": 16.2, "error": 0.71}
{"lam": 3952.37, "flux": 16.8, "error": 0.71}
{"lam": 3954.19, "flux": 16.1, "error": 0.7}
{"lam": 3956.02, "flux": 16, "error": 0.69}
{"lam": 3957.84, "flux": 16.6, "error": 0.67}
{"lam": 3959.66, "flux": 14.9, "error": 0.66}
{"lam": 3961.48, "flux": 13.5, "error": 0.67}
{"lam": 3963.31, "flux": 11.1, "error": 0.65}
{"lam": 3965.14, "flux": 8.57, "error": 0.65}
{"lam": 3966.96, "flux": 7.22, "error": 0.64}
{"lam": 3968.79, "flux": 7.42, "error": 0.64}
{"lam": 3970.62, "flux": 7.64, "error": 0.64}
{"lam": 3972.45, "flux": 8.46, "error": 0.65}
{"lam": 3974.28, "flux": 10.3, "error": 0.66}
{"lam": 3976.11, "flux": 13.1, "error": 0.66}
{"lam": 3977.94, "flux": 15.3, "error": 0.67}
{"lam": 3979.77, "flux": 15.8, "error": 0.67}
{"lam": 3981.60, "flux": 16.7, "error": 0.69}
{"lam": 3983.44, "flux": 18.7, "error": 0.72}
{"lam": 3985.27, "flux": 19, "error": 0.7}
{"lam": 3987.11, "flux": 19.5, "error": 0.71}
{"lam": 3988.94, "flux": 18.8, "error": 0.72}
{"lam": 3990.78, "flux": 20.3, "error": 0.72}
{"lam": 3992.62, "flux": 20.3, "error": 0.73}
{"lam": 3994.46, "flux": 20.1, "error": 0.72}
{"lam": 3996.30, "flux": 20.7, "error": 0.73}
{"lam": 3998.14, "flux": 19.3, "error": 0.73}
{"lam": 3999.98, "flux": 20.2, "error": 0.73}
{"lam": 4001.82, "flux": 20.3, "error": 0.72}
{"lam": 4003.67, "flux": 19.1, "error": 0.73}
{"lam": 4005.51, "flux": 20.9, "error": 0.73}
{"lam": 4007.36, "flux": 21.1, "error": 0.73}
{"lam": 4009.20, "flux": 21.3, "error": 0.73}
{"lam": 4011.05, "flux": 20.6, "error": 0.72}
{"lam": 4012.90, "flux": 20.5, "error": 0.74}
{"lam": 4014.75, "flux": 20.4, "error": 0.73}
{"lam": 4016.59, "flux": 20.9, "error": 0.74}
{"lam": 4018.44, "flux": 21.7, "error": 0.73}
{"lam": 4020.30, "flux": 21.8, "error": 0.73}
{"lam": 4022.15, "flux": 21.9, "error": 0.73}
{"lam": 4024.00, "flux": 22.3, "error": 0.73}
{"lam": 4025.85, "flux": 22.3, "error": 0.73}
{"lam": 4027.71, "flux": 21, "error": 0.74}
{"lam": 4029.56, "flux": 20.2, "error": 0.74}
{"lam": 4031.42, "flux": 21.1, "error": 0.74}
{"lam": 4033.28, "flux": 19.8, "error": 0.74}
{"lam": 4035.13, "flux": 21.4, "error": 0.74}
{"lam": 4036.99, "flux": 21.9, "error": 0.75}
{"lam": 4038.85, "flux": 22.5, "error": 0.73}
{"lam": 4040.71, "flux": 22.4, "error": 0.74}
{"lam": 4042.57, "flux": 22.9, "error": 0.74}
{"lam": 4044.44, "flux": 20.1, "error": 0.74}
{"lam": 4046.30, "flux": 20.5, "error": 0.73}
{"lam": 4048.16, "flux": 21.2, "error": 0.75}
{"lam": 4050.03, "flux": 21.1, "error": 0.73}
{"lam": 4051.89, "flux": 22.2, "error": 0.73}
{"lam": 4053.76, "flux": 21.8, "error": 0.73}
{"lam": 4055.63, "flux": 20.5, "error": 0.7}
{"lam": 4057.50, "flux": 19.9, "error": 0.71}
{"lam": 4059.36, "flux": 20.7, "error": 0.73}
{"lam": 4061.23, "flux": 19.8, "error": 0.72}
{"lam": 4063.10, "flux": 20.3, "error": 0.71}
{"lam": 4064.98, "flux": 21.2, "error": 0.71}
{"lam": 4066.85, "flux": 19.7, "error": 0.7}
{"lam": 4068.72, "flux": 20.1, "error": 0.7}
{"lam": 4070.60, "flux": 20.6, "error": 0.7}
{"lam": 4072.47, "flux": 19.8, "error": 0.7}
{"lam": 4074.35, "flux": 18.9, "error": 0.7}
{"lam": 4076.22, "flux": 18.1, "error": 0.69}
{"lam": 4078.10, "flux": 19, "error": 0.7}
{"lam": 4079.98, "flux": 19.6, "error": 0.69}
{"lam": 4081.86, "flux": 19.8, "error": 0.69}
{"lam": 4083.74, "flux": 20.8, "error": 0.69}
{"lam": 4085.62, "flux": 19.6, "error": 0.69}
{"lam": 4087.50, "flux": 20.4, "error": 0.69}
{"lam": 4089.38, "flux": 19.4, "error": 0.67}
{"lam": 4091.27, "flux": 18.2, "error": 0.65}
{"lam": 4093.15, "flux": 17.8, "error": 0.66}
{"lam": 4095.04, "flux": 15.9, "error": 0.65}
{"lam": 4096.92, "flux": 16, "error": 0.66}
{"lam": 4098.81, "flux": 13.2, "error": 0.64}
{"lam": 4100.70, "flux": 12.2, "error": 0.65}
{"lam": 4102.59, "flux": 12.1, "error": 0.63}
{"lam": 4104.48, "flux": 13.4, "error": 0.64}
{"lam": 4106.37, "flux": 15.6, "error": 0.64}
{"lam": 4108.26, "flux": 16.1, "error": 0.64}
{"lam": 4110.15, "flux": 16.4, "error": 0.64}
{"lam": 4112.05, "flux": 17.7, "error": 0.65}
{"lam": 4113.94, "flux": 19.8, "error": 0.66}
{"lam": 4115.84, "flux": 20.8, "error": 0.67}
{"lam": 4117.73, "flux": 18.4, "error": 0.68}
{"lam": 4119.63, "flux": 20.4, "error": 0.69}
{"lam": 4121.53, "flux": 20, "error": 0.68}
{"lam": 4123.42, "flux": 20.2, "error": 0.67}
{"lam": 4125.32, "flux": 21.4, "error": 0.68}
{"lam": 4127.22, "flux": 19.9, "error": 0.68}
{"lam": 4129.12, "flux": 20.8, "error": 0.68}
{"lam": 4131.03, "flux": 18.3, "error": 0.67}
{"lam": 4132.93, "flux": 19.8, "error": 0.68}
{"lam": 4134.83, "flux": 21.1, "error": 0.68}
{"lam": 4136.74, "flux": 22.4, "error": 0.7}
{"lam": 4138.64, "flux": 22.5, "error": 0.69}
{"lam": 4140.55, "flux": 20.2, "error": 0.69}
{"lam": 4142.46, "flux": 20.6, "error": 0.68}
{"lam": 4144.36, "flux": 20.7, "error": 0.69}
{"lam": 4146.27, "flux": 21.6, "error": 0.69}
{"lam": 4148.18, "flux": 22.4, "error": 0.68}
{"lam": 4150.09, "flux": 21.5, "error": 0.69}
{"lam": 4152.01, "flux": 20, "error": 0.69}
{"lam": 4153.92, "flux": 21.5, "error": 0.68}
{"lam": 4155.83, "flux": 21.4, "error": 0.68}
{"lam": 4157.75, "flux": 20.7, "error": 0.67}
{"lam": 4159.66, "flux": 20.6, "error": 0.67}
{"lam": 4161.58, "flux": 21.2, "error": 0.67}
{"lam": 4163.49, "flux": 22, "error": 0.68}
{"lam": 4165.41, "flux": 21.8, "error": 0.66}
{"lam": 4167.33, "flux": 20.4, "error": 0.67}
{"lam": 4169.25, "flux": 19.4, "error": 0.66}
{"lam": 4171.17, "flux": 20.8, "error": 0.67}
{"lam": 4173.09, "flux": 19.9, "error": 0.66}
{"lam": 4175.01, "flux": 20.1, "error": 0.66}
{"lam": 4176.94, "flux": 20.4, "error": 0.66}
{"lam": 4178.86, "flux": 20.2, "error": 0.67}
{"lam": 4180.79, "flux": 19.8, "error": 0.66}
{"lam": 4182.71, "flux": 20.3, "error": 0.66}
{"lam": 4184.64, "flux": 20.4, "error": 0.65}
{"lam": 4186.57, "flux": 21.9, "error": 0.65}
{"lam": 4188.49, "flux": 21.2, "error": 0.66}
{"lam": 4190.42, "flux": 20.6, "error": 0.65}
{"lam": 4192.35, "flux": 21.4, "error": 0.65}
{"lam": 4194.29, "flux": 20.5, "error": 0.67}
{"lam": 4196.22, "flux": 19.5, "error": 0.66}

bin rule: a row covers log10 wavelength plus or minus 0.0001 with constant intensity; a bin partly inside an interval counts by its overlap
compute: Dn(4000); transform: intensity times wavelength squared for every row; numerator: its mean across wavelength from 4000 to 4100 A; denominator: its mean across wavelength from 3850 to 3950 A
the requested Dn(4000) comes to 1.4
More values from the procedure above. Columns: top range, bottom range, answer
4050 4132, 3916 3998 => 1.31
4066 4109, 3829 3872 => 1.39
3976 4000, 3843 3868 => 1.23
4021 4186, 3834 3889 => 1.58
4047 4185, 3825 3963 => 1.48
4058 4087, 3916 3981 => 1.49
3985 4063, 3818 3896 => 1.66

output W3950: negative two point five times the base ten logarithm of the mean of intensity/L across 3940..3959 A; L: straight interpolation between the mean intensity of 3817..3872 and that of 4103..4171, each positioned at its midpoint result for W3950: -0.033 mag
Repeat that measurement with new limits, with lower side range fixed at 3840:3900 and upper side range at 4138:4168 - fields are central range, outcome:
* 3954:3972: 0.393 mag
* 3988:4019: -0.153 mag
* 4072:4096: 0.032 mag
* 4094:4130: 0.166 mag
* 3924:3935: 0.198 mag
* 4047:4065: -0.105 mag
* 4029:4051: -0.149 mag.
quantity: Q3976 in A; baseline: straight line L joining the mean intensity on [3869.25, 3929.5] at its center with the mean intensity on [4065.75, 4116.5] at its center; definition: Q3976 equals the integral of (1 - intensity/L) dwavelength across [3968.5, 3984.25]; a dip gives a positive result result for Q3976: 3.45 A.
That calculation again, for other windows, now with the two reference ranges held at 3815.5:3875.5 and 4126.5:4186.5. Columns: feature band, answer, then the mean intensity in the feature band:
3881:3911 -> 1.9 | 14.2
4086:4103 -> 2.7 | 16.4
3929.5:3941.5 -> 2.6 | 12.6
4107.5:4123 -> 0.9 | 18.8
